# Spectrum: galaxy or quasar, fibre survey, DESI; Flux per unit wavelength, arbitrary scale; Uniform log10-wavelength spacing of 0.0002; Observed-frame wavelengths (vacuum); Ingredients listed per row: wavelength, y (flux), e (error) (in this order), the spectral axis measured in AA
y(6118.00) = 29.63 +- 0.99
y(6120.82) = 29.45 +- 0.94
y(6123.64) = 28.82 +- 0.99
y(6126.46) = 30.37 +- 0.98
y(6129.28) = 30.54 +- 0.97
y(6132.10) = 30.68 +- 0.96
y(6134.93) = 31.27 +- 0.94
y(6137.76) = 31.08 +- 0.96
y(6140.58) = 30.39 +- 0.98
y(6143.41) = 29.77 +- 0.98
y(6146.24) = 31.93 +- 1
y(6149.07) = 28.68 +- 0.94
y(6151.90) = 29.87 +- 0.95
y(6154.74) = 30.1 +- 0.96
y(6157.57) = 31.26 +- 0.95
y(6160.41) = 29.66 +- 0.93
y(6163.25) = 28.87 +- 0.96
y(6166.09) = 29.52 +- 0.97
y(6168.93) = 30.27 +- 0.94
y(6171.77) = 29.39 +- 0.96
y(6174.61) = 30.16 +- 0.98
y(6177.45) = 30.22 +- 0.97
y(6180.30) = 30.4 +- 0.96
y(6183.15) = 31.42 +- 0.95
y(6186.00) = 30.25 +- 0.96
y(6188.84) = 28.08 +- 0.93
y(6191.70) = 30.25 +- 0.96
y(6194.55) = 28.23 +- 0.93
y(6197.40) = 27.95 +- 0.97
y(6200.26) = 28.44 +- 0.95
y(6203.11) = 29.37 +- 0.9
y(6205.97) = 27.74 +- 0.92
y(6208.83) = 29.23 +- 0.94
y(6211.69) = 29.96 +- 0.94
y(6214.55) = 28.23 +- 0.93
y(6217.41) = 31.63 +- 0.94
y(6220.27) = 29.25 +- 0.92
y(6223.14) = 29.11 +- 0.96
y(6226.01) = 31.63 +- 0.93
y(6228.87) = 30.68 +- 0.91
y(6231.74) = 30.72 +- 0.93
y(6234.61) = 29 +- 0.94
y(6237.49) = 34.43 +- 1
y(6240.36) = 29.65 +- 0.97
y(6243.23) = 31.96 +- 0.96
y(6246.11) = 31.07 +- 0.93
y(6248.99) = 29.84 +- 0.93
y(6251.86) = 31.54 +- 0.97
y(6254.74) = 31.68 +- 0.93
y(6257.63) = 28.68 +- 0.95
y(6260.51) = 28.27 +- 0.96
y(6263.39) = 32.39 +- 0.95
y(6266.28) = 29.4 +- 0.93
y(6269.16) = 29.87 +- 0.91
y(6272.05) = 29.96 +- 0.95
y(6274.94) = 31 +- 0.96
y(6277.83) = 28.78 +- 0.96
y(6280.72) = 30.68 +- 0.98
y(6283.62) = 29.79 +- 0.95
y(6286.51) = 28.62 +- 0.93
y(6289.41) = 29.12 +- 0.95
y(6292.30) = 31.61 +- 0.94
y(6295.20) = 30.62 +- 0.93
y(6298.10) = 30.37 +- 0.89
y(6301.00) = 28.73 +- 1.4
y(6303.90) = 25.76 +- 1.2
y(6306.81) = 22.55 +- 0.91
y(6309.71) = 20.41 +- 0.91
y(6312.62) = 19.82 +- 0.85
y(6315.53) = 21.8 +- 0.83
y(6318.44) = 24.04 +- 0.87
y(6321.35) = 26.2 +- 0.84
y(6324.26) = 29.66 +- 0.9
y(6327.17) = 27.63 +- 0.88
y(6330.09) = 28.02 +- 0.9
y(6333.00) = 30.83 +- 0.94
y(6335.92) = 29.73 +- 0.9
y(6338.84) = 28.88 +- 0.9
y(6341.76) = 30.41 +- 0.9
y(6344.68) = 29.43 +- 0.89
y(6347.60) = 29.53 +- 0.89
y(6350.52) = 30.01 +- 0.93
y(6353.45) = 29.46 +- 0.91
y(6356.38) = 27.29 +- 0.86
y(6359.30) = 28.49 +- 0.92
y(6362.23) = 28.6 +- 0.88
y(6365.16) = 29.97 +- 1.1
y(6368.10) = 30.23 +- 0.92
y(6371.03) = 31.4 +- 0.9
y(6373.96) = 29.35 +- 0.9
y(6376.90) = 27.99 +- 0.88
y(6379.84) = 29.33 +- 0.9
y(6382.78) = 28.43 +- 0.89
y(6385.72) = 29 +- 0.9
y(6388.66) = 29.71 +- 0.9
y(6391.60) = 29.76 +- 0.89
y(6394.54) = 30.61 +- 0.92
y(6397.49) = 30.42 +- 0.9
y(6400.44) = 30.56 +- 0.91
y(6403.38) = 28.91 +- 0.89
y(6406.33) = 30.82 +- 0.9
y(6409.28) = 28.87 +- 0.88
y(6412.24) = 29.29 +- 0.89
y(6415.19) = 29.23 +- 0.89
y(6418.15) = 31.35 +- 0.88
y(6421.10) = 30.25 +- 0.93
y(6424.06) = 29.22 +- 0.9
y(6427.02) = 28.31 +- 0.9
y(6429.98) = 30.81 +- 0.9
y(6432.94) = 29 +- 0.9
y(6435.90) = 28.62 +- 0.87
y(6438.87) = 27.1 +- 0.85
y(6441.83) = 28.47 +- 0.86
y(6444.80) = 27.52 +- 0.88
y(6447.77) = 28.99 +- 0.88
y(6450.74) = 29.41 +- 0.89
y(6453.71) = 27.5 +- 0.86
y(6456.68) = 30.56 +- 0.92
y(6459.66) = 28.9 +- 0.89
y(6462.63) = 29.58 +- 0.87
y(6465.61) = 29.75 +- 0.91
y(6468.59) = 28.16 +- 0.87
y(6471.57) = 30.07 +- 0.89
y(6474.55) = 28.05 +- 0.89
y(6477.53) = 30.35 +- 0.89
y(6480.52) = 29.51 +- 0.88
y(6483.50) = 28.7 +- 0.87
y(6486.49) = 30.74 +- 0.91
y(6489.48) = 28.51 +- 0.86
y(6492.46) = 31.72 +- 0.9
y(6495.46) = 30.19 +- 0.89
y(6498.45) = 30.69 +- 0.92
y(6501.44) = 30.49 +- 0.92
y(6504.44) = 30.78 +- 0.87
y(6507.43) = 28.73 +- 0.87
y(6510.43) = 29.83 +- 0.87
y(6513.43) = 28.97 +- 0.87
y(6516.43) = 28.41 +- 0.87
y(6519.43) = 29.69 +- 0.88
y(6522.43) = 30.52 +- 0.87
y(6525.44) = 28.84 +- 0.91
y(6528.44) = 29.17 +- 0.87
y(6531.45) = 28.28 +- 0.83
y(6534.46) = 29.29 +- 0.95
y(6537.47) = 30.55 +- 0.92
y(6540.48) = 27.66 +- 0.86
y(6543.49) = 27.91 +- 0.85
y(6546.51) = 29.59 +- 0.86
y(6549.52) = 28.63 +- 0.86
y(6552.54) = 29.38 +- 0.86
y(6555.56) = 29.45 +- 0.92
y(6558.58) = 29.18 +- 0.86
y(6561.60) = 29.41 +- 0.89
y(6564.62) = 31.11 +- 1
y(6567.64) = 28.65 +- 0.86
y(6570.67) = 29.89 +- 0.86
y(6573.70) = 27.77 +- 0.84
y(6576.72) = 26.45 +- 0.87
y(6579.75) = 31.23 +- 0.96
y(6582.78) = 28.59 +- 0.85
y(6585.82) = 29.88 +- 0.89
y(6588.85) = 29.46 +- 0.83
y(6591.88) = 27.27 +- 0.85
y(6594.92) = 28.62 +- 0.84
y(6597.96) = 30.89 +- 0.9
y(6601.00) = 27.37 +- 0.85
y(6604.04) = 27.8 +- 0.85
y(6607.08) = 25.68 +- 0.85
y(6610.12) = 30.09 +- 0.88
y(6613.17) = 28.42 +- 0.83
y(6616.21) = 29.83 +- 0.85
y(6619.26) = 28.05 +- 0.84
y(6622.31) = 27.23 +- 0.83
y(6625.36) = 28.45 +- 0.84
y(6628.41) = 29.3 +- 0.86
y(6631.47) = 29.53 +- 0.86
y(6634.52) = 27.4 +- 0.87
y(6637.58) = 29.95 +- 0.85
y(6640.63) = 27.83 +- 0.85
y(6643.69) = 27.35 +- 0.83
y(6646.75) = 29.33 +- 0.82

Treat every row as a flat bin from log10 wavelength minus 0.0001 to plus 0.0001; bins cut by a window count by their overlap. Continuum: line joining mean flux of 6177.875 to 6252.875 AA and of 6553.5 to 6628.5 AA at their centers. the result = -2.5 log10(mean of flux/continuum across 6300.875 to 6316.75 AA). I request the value 0.29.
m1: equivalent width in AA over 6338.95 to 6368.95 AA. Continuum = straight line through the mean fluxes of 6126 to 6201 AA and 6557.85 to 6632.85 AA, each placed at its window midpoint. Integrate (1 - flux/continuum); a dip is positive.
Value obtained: 0.2 AA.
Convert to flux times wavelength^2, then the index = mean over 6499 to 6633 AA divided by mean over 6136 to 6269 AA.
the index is 1.08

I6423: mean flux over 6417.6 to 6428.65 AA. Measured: 29.7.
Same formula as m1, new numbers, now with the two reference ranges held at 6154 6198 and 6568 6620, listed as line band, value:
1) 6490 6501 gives -0.6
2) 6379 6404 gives -0.4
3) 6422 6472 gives 0.2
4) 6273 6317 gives 3.2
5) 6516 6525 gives -0.2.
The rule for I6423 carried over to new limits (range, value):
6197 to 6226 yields 29.3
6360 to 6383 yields 29.4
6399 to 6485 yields 29.2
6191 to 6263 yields 30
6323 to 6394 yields 29.3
